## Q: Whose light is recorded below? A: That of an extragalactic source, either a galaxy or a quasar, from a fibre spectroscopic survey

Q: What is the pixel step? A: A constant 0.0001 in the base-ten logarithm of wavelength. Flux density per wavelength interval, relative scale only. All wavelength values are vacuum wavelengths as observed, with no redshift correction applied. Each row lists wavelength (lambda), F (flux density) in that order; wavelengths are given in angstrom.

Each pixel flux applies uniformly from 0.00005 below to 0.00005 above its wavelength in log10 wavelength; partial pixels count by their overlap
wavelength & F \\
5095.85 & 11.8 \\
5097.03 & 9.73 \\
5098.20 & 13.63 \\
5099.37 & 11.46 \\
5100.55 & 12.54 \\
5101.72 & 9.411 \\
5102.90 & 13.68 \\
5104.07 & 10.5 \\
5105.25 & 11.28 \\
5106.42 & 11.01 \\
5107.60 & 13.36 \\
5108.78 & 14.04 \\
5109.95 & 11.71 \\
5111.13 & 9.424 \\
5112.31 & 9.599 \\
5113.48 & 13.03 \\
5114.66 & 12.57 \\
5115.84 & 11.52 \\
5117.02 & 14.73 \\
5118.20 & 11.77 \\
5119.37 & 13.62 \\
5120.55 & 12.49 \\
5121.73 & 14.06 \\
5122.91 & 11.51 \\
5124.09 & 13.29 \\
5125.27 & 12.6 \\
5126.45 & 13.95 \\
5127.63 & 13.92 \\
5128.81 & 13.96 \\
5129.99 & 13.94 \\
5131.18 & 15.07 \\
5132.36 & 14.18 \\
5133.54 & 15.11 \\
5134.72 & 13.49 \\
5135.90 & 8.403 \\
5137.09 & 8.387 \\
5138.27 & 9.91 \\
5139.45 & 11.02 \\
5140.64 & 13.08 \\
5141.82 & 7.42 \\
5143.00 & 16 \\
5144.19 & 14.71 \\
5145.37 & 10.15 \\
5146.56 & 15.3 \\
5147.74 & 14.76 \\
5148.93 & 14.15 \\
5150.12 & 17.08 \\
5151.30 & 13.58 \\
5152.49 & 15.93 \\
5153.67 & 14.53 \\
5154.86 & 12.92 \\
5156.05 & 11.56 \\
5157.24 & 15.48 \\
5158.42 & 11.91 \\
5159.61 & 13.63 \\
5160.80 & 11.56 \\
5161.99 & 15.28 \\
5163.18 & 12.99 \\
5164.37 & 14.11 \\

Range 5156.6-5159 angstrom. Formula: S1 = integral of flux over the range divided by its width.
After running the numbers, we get 13.7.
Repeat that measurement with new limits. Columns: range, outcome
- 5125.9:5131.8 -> 14.2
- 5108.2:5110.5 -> 12.9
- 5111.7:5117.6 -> 12.3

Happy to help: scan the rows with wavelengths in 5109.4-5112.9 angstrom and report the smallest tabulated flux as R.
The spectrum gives 9.424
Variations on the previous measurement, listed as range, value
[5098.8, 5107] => 9.411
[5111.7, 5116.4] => 9.599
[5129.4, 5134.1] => 13.94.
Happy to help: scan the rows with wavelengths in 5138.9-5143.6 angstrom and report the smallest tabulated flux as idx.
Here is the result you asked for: 7.42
